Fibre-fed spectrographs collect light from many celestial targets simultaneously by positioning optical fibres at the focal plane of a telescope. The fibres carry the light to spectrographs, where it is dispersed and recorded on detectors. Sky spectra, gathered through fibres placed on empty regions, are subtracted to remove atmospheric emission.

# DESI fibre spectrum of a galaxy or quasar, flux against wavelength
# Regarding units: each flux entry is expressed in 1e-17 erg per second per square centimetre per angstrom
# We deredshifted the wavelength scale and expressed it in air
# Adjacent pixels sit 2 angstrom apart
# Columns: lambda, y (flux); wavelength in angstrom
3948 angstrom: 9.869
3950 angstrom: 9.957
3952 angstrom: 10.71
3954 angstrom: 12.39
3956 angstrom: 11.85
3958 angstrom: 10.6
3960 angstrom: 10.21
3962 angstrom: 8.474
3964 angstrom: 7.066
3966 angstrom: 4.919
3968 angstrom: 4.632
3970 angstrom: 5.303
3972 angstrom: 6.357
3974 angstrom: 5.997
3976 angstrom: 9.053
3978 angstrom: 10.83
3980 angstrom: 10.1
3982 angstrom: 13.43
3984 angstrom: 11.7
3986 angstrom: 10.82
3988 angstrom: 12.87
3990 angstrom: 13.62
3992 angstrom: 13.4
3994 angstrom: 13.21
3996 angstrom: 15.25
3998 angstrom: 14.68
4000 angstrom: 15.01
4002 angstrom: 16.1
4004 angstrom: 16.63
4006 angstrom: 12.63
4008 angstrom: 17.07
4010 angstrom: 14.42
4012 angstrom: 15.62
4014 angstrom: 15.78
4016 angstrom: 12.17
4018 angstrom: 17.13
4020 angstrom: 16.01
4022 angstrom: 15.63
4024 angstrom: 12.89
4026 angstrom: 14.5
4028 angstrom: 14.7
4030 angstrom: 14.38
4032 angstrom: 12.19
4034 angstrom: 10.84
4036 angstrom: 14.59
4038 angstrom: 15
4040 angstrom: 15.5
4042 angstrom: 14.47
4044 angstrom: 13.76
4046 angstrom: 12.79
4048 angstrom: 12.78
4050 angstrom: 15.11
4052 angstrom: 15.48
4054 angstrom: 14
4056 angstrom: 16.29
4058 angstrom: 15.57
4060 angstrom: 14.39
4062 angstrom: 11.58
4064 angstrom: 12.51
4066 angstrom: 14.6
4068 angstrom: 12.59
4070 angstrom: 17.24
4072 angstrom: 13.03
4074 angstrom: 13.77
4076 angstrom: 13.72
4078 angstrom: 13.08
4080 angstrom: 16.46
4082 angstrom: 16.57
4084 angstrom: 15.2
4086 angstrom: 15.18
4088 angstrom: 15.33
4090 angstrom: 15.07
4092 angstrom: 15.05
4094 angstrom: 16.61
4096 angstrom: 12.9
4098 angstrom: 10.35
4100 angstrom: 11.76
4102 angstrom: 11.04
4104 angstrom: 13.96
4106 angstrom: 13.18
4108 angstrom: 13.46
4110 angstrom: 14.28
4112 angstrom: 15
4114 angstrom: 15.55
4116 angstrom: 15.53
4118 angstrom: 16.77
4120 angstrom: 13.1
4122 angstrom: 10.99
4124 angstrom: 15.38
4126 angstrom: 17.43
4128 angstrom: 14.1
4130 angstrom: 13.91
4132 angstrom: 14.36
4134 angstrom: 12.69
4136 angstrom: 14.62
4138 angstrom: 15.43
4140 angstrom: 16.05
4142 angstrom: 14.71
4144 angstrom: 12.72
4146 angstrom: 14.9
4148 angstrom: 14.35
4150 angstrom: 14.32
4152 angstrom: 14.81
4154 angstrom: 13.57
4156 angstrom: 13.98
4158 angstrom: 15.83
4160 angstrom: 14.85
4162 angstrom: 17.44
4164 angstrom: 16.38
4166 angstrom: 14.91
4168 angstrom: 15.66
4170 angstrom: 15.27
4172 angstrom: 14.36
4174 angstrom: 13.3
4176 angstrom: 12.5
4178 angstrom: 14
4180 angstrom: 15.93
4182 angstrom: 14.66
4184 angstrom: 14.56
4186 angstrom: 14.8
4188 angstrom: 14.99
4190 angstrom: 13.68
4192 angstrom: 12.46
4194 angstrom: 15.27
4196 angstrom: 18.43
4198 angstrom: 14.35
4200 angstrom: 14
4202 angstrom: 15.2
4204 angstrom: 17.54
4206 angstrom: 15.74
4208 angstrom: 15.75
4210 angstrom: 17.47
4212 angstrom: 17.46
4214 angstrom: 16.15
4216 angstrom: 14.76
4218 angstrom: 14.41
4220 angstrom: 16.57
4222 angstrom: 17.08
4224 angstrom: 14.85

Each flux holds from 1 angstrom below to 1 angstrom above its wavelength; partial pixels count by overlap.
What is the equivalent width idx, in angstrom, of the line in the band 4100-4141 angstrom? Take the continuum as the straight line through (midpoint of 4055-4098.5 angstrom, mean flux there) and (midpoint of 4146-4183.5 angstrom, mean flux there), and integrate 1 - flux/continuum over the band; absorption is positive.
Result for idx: 1.0 angstrom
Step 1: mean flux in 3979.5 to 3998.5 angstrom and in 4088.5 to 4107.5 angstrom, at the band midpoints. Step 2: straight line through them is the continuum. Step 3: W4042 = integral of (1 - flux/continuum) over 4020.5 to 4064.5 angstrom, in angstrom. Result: -3.1 angstrom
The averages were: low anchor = 12.9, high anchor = 13.4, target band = 14.1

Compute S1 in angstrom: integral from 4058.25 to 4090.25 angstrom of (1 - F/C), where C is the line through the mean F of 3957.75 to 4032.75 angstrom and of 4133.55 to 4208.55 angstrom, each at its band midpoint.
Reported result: -2.32 angstrom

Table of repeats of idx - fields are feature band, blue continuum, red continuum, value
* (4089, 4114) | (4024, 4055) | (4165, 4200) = 1.1 angstrom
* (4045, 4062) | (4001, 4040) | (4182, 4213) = 0.5 angstrom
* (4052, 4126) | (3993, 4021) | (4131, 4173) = 3.4 angstrom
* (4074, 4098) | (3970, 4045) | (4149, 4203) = -1.3 angstrom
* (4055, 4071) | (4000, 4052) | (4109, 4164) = 0.3 angstrom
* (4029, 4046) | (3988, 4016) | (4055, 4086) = 0.9 angstrom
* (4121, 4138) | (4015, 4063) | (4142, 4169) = 0.6 angstrom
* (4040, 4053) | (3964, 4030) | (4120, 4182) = -1.0 angstrom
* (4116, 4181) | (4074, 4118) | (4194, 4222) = 1.9 angstrom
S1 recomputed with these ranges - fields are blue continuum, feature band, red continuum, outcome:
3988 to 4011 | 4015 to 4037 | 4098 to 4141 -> 0.67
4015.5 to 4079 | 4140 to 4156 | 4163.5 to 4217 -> 0.60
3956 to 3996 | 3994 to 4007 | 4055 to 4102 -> -4.85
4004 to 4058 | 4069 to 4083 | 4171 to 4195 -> -0.40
